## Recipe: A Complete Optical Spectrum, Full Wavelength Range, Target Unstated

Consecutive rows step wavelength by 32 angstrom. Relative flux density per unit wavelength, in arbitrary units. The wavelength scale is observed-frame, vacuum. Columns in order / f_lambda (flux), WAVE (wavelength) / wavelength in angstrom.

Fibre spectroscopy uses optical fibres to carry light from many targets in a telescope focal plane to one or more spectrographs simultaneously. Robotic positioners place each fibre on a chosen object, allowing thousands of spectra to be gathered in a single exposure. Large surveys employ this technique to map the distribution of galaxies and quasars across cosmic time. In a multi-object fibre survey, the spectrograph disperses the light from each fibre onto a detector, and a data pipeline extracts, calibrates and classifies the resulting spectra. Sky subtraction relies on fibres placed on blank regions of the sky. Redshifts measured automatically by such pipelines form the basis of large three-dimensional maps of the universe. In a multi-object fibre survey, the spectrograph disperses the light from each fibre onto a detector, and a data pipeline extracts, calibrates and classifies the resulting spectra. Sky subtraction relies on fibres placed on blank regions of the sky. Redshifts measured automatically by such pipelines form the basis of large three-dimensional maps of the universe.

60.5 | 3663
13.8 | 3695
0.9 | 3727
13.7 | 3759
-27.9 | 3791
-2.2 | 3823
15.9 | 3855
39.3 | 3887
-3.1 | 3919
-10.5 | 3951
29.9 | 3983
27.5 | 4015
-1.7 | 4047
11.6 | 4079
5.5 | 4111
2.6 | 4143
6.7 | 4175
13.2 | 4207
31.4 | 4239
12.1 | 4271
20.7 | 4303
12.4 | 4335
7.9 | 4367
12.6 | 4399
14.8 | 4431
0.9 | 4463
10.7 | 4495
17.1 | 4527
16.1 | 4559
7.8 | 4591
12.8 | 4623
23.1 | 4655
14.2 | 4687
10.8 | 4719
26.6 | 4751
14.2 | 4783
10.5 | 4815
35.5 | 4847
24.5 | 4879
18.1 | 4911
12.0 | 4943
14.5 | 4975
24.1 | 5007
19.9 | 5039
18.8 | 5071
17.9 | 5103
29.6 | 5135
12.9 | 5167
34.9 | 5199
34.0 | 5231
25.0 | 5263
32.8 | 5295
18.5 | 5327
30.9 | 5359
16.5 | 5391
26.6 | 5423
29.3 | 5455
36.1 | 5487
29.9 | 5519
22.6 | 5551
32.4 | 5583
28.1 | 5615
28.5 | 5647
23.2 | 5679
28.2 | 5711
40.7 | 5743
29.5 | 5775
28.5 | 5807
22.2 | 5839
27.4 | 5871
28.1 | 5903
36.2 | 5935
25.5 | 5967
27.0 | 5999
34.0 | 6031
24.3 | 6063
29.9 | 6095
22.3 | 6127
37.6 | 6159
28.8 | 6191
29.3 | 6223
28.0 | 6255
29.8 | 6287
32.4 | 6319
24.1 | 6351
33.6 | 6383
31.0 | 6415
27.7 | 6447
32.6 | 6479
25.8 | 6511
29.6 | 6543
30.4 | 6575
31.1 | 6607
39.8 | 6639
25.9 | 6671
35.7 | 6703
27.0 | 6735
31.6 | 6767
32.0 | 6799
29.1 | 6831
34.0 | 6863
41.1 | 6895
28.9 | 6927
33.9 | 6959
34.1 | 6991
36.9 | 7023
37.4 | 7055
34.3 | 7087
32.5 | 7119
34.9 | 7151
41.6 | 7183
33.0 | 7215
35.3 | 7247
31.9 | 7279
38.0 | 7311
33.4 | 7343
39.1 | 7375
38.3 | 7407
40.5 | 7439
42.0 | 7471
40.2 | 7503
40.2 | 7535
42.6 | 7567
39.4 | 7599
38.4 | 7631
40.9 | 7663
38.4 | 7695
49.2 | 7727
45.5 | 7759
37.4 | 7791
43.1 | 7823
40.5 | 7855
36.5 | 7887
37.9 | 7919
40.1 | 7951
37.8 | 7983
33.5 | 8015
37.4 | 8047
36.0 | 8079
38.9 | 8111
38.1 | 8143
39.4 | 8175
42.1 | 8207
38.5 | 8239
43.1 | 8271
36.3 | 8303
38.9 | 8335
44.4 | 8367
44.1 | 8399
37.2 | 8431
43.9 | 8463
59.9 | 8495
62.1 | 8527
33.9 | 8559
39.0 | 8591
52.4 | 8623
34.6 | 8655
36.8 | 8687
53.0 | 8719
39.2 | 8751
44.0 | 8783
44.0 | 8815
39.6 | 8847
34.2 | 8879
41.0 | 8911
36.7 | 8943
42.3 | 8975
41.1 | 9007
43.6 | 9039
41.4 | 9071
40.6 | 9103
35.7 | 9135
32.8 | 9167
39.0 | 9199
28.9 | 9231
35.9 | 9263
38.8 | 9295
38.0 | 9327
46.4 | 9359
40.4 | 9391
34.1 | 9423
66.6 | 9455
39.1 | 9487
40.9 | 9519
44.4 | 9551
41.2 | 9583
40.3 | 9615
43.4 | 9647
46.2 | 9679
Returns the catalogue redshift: 0.30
